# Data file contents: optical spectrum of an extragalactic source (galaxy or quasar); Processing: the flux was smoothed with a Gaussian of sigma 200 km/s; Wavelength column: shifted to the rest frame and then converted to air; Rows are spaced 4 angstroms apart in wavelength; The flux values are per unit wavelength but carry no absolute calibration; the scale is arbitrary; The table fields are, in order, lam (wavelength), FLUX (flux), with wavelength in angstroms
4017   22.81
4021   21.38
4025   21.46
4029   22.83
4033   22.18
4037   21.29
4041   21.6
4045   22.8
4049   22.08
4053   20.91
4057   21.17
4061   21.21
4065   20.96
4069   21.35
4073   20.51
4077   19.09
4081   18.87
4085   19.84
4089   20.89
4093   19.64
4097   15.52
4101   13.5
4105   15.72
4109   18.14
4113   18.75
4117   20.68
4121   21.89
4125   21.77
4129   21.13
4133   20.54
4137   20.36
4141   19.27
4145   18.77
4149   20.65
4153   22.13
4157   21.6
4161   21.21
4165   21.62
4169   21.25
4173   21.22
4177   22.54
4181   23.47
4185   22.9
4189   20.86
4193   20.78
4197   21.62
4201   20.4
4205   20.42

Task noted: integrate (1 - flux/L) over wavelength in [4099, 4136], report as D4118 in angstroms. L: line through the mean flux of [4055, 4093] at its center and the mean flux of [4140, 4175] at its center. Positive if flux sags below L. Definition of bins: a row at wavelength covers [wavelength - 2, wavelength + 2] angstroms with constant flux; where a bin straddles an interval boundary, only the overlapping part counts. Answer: 2.7 angstroms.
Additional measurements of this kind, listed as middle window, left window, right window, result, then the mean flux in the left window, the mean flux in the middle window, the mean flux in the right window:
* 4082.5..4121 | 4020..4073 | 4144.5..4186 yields 5.9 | 21.6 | 18.3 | 21.6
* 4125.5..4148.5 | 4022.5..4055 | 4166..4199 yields 1.8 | 21.9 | 20.2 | 21.8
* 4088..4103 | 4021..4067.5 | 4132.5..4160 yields 2.8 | 21.7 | 17.2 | 20.5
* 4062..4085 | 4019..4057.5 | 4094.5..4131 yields 0.1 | 21.8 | 20.2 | 18.6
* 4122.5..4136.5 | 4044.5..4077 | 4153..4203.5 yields 0.2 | 21.2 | 21.1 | 21.6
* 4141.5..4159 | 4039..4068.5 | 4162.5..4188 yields 1.1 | 21.5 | 20.7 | 22.1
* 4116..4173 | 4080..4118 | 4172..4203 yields -2.9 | 18.1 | 20.9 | 21.7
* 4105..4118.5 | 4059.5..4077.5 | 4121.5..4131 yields 1.7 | 20.7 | 18.6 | 21.5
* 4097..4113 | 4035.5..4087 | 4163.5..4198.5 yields 3.9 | 20.9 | 16.1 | 21.8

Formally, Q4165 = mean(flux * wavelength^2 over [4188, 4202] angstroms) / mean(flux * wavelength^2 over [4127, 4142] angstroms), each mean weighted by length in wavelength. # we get 1.1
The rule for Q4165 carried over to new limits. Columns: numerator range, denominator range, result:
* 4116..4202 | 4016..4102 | 1.08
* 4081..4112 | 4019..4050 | 0.83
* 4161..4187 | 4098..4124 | 1.25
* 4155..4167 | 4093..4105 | 1.42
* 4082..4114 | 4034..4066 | 0.84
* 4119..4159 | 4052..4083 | 1.05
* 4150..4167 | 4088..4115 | 1.28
